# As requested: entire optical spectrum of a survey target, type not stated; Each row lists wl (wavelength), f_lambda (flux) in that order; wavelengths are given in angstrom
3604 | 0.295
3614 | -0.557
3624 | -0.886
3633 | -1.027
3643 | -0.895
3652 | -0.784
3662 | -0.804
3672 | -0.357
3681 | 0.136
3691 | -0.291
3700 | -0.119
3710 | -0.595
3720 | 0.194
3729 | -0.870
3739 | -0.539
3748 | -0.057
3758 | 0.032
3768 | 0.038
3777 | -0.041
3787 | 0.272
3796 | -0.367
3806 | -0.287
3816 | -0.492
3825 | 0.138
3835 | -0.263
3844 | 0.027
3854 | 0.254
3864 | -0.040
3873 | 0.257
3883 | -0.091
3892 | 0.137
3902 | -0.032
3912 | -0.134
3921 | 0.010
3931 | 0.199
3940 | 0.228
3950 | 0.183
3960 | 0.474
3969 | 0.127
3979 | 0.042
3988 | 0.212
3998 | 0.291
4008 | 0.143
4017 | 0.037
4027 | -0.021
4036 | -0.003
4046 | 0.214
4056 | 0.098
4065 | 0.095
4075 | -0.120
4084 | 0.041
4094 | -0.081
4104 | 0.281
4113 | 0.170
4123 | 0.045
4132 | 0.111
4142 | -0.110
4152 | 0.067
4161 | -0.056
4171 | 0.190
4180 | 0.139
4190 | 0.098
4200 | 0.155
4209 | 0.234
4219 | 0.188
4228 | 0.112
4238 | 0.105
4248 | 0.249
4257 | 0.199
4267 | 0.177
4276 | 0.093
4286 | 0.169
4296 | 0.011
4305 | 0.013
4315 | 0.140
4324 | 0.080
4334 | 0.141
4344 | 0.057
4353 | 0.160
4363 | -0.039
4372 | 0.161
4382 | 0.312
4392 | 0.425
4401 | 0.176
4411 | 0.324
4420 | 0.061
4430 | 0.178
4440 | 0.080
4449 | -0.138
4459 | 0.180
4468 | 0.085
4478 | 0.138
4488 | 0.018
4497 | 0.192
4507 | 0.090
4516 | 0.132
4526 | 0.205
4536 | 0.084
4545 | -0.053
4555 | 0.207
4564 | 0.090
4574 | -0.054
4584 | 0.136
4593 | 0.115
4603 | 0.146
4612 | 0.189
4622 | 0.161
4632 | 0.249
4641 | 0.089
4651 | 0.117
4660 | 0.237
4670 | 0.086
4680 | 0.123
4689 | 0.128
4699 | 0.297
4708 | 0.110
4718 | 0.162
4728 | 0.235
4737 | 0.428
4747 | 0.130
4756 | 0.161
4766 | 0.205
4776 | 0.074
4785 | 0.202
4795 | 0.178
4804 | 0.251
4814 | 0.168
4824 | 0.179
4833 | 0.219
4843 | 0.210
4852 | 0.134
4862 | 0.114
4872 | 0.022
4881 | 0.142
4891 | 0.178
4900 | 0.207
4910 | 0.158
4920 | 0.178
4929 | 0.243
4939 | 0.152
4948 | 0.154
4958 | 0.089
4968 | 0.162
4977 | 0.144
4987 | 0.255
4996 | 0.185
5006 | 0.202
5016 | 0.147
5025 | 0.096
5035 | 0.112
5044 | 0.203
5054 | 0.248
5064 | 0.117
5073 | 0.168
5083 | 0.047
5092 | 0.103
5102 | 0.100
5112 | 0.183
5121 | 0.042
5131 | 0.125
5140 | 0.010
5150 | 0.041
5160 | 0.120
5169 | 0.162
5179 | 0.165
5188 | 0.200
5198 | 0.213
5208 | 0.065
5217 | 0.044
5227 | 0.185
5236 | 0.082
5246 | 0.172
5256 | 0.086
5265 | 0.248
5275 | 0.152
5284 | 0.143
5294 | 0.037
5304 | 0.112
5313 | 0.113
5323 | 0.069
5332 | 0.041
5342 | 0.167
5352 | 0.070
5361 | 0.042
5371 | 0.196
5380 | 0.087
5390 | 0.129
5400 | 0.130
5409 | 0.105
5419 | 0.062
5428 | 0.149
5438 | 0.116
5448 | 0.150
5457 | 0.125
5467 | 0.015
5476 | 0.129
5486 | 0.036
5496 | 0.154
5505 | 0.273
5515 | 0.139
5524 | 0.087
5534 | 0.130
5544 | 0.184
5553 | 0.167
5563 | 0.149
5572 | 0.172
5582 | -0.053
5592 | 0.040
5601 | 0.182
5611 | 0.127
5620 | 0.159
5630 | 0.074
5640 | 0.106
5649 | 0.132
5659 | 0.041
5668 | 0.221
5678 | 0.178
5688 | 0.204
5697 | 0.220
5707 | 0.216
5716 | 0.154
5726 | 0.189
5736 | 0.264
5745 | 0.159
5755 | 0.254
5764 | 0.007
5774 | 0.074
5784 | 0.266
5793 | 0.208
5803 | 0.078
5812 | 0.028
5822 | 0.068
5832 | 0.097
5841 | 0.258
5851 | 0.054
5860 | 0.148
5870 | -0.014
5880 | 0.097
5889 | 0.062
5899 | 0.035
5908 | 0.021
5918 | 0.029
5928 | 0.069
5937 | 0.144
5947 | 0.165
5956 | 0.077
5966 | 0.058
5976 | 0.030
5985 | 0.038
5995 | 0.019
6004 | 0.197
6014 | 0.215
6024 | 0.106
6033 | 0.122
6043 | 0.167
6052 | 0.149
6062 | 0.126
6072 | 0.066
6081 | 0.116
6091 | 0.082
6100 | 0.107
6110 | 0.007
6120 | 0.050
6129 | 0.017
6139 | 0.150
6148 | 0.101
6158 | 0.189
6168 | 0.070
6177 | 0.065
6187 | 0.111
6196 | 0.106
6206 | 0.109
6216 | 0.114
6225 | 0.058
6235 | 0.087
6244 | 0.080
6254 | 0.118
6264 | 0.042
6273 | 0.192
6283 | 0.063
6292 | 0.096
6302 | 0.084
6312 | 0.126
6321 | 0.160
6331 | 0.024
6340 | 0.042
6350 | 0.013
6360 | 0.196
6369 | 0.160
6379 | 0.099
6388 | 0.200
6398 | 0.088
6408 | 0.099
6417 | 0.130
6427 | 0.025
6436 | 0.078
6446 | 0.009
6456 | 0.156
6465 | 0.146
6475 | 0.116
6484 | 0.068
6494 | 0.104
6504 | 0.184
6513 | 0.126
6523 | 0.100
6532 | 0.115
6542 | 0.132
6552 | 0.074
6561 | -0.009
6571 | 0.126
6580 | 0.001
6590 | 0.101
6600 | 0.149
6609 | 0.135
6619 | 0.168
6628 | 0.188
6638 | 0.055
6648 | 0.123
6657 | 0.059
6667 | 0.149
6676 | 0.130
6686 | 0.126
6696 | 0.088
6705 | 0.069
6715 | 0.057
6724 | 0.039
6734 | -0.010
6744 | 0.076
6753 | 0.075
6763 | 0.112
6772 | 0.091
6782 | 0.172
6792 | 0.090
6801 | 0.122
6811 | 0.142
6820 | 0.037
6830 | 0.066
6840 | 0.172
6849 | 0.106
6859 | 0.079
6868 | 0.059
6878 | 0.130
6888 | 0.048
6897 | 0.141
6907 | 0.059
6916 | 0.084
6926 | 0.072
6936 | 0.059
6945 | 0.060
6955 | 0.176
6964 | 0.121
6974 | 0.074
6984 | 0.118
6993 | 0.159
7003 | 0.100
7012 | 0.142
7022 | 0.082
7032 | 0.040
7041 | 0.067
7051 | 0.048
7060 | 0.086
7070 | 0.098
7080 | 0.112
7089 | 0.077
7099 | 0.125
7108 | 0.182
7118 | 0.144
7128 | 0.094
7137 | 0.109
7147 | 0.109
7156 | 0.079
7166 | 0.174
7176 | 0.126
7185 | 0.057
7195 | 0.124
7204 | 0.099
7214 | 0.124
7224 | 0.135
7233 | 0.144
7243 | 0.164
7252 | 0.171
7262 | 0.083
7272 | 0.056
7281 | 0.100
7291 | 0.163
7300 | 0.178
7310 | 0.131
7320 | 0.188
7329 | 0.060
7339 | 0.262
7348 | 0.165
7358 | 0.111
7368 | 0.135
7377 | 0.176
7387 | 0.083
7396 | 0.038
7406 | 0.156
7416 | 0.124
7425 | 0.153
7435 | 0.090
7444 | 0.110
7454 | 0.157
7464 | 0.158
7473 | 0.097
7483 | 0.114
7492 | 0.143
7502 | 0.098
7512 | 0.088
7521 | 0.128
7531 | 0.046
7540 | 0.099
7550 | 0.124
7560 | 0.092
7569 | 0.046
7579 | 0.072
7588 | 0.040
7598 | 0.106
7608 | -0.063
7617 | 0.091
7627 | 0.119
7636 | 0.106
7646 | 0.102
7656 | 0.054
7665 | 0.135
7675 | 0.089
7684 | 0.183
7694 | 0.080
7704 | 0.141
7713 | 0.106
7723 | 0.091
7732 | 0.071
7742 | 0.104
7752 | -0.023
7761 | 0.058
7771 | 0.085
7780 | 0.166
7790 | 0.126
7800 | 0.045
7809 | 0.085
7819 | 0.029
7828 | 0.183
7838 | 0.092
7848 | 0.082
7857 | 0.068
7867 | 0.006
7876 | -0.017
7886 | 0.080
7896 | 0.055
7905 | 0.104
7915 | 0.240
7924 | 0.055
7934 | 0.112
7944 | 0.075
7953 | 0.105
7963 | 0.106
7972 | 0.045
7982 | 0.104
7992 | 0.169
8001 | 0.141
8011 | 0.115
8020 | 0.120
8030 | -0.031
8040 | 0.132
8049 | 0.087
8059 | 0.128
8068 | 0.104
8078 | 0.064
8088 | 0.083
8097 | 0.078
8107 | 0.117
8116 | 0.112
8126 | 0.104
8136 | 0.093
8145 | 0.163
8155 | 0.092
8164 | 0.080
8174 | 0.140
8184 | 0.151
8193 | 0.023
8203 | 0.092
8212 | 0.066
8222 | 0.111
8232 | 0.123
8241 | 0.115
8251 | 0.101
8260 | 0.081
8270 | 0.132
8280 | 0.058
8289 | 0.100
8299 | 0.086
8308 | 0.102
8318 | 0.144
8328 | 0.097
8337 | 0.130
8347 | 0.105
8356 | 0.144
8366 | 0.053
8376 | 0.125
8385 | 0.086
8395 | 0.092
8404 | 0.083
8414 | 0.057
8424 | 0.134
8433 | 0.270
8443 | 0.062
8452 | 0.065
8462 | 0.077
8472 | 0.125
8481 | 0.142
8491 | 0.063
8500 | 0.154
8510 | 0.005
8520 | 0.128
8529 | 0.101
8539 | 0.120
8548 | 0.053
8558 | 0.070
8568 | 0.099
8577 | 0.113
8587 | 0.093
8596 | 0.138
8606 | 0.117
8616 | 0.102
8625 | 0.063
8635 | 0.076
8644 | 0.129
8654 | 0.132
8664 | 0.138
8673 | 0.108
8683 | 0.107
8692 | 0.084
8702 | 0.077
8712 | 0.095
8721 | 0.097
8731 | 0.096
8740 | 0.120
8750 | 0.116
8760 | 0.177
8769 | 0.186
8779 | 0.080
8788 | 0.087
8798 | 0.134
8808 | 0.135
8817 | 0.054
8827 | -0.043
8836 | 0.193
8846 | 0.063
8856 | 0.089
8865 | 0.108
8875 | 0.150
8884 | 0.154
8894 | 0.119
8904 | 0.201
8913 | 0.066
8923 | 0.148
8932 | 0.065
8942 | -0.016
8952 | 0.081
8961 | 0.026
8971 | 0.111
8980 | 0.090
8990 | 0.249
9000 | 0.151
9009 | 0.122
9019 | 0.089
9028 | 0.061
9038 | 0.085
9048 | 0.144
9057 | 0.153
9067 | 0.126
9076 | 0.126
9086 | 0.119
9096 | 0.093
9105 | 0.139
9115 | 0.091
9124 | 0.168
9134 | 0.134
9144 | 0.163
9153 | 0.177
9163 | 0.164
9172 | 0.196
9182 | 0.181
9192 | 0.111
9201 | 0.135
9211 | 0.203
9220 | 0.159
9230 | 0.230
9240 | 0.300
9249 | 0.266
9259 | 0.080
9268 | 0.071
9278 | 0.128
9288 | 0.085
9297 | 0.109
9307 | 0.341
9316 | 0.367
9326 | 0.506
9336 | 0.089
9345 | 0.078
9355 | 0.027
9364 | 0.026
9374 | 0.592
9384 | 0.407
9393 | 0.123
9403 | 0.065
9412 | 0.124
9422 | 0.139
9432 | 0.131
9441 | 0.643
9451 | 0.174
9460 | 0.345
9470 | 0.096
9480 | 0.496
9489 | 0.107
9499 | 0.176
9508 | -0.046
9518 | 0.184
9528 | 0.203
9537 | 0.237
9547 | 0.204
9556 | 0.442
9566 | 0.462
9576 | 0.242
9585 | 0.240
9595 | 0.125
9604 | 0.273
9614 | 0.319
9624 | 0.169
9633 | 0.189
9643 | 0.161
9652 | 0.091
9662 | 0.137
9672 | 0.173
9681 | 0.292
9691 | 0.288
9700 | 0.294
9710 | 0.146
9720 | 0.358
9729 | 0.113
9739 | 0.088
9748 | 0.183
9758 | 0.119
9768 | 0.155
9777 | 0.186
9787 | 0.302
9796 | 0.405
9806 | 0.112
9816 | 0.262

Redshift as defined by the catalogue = 1.48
